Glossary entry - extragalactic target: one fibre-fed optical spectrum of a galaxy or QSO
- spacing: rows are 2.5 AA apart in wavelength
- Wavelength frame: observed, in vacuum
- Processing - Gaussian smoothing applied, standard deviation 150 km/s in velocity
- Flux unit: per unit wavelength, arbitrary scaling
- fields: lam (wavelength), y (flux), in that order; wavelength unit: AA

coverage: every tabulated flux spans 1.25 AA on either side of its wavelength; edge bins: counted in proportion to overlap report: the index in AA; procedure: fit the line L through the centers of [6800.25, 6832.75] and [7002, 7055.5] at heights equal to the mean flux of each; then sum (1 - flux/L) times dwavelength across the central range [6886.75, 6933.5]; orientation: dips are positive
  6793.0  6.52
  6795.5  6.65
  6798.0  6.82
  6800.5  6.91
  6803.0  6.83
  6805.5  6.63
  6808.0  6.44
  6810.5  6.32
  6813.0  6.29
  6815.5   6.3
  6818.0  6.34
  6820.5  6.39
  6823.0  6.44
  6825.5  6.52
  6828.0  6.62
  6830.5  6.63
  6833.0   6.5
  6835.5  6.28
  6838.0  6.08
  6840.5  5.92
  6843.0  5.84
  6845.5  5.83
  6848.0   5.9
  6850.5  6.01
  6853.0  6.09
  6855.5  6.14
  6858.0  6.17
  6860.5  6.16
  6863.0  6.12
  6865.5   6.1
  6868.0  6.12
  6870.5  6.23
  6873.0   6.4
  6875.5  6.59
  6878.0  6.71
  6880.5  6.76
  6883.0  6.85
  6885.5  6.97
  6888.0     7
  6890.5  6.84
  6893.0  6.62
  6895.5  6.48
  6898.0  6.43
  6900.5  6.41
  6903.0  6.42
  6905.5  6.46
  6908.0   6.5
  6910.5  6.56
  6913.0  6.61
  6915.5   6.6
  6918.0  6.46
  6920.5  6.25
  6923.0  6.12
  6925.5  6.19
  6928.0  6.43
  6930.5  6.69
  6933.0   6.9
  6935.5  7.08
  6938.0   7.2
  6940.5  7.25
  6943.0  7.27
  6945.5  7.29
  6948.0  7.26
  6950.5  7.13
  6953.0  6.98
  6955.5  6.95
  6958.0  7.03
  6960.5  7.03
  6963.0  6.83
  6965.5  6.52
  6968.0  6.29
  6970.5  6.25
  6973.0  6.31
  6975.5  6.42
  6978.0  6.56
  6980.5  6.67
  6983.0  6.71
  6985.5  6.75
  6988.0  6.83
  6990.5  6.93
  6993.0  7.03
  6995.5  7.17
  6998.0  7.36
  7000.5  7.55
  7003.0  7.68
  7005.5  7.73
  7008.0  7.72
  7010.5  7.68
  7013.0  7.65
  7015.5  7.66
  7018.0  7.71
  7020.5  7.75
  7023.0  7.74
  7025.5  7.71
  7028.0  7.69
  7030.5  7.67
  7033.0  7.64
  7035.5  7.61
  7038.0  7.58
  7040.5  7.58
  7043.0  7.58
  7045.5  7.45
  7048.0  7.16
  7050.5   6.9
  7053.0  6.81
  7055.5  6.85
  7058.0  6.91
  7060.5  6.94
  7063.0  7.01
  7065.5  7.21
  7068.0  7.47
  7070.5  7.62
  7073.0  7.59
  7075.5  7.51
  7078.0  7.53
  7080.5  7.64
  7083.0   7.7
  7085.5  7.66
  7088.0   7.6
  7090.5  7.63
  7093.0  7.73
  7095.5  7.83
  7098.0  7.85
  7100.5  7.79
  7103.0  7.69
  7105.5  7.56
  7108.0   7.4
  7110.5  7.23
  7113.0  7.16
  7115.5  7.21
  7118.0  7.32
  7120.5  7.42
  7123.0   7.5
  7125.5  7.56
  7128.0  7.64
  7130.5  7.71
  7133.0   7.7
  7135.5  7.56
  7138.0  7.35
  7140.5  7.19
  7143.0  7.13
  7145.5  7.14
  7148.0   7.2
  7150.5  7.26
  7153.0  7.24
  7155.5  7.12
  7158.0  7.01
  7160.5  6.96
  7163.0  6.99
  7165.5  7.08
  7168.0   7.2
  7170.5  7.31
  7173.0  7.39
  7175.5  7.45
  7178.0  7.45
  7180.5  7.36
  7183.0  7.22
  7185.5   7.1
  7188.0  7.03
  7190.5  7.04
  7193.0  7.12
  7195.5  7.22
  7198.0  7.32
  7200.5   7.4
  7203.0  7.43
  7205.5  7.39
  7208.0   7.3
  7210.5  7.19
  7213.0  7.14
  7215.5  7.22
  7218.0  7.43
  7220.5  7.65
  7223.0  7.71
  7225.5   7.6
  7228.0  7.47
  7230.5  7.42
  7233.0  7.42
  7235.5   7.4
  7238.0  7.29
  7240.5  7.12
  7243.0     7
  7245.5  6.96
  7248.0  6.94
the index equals 2.95 AA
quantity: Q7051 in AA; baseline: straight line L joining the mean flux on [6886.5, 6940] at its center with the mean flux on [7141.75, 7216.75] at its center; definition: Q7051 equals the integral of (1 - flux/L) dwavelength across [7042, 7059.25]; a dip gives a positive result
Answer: -0.4 AA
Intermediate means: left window 6.59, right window 7.21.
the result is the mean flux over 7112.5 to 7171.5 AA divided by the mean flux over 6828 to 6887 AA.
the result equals 1.2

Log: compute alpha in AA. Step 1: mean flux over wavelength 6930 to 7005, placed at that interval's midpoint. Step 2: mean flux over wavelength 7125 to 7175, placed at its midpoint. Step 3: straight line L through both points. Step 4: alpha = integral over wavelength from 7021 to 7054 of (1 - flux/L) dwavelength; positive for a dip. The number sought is -1.9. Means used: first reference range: 6.94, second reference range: 7.29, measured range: 7.48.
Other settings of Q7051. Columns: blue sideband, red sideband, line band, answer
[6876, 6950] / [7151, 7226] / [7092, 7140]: -2.8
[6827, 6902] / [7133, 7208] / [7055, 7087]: -1.9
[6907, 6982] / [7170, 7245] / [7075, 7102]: -2.4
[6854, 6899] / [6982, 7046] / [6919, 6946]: 0.5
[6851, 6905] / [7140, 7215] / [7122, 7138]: -1.1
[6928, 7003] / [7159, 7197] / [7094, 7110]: -1.3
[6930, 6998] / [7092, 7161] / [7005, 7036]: -2.8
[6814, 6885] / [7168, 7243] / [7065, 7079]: -1.1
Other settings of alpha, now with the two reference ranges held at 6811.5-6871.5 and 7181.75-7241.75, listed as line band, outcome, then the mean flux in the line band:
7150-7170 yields 0.1 AA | 7.11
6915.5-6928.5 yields 0.3 AA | 6.31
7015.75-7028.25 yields -1.8 AA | 7.72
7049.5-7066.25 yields -0.2 AA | 6.94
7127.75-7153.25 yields -1.0 AA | 7.37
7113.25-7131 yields -1.0 AA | 7.45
